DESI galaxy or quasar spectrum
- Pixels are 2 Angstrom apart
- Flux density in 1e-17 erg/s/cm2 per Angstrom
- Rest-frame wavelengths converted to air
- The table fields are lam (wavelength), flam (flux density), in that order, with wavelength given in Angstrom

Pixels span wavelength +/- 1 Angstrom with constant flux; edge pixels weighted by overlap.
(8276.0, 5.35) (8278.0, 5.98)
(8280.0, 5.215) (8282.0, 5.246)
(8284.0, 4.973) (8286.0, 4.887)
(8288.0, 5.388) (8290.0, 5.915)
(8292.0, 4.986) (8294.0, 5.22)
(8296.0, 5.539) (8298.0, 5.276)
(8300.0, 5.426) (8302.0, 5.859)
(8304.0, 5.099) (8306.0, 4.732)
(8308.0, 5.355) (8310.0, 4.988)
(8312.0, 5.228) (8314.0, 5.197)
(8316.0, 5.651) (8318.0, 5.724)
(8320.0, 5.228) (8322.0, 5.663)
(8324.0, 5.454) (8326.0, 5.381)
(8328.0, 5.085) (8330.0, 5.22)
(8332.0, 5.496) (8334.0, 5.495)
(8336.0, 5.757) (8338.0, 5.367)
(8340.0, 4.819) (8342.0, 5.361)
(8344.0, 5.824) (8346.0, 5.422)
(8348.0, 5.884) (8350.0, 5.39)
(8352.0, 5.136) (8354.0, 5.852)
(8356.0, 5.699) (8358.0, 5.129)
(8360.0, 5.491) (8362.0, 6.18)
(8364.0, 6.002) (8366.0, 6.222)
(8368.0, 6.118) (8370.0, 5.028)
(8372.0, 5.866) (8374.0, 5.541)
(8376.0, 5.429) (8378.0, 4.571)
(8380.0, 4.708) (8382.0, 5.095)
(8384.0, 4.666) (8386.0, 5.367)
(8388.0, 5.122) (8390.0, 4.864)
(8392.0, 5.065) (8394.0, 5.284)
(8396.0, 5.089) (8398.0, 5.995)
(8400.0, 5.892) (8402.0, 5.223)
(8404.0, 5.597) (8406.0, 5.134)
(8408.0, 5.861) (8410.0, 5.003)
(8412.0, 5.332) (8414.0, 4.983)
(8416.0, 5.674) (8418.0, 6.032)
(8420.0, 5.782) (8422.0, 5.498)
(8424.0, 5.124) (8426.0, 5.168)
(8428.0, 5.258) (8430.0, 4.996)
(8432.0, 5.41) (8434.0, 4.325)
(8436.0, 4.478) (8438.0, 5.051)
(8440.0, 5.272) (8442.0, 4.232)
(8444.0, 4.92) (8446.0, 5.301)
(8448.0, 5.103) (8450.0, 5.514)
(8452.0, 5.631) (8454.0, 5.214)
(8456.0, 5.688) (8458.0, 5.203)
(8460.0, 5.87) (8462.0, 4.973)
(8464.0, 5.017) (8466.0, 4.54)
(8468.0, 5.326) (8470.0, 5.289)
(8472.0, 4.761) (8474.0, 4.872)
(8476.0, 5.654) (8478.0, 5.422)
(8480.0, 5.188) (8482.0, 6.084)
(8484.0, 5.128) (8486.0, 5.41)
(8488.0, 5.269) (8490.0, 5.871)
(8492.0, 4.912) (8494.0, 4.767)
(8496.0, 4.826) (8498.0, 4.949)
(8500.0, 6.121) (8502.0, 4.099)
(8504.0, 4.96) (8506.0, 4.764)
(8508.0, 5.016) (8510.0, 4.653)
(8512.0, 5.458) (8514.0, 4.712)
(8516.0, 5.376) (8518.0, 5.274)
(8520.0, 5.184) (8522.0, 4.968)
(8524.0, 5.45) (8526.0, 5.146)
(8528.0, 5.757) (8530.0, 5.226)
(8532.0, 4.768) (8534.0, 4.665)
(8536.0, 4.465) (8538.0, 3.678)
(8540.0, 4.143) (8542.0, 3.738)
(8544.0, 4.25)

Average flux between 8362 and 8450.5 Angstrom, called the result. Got 5.29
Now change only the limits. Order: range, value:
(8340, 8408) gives 5.43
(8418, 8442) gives 5.12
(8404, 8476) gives 5.21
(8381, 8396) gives 5.07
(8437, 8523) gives 5.16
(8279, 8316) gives 5.26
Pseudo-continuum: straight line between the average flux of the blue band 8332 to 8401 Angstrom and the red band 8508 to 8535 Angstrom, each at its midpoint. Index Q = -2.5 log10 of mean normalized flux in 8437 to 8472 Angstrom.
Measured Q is 0.02 mag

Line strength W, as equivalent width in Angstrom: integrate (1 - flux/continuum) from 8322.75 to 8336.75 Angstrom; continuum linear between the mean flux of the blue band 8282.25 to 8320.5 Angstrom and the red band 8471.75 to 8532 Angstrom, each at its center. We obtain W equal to -0.3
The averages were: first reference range 5.3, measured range 5.41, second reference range 5.17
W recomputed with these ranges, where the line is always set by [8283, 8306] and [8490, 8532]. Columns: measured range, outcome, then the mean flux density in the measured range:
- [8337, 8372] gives -2.3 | 5.59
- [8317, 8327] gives -0.4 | 5.49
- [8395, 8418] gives -1.2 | 5.46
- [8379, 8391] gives 0.6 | 4.97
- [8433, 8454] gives 0.7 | 4.99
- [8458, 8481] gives -0.2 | 5.18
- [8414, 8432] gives -0.8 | 5.41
